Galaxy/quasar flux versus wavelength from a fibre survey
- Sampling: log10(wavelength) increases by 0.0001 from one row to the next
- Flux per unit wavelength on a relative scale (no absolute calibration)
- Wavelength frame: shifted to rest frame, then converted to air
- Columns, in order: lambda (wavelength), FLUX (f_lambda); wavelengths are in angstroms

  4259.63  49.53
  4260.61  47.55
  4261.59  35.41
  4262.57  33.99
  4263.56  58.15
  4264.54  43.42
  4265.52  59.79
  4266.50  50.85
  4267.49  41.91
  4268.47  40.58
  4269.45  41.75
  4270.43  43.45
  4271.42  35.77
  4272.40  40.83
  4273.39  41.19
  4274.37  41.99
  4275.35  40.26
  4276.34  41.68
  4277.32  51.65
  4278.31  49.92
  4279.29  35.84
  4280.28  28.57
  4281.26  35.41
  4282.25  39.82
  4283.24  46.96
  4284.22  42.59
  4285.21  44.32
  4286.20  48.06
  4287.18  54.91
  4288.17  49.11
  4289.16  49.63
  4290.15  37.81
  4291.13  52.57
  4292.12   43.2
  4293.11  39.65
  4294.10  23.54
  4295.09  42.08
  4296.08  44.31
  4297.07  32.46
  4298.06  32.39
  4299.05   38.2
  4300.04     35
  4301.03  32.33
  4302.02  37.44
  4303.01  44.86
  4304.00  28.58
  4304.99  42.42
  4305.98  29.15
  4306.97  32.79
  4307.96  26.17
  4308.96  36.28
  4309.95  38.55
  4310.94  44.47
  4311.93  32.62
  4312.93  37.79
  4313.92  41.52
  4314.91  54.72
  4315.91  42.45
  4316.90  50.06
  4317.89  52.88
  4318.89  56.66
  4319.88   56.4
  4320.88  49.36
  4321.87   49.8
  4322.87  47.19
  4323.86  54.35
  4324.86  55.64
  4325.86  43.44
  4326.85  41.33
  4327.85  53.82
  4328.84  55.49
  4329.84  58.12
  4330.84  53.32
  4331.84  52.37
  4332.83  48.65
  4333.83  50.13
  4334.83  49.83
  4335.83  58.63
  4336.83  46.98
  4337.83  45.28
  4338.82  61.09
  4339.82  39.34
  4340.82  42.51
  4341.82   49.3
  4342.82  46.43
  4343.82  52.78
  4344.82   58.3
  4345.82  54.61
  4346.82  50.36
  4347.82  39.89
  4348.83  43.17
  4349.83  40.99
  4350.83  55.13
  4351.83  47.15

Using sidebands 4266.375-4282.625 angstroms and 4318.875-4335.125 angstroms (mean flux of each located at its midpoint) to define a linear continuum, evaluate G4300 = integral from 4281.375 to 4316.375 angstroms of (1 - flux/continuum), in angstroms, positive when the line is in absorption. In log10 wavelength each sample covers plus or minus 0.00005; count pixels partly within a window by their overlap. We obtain 4.4 angstroms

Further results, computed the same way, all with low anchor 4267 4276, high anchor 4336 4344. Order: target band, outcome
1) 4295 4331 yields 1.73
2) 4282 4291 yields -0.81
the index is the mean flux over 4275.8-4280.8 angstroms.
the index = 41.5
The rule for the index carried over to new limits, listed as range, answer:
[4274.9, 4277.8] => 44.6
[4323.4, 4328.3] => 49.6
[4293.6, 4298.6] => 35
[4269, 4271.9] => 40.3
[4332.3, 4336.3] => 51.8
